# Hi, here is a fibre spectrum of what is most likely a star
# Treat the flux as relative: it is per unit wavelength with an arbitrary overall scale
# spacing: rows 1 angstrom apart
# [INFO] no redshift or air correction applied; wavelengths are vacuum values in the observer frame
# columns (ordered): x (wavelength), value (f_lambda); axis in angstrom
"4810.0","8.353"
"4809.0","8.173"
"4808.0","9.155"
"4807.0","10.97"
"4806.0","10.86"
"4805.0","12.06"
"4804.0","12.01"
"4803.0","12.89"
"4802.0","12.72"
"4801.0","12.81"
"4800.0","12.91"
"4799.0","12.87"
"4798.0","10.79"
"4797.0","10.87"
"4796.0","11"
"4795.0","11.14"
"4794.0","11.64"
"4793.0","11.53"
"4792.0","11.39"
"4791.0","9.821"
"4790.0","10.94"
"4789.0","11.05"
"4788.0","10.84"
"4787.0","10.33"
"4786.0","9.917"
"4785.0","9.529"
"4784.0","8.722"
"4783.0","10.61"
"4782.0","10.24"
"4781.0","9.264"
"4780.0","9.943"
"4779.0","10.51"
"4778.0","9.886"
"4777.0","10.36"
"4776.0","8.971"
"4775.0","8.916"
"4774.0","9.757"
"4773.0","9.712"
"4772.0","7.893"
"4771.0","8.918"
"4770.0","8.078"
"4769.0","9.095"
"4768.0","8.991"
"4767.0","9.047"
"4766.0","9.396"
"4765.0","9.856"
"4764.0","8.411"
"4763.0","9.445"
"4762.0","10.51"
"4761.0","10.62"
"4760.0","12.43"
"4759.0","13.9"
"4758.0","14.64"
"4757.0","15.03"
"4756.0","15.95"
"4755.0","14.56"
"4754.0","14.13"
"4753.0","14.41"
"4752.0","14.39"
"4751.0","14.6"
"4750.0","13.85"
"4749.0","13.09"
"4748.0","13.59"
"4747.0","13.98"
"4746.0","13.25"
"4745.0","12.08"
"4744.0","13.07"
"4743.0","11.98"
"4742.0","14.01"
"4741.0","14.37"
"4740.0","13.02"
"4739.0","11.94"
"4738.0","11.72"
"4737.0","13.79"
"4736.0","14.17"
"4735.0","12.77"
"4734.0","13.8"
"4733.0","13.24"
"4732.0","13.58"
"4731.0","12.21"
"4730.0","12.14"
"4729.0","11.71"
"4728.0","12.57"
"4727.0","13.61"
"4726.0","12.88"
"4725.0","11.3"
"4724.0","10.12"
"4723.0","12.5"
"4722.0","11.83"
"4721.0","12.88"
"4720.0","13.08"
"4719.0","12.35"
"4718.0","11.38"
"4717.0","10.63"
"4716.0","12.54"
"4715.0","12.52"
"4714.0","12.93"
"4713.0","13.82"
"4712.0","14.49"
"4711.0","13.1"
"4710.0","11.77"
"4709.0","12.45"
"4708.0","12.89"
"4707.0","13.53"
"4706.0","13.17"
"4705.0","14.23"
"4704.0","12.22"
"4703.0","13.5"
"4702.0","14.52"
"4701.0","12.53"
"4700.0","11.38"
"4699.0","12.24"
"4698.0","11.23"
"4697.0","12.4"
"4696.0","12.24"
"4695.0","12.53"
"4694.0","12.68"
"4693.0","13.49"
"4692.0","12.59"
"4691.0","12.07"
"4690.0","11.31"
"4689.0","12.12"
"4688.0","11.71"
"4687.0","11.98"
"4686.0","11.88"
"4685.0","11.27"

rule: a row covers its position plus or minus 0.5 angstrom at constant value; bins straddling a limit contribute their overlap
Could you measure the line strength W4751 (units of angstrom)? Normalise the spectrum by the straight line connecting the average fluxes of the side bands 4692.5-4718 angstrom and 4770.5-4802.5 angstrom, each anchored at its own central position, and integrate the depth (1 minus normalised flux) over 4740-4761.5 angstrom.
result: -4.16 angstrom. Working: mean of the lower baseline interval 12.7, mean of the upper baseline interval 10.5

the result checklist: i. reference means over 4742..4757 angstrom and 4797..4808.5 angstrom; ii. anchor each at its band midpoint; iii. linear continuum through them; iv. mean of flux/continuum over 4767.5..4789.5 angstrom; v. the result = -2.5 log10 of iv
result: 0.30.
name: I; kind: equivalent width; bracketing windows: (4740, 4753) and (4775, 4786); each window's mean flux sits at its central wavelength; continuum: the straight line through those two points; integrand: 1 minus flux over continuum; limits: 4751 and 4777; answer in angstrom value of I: 1.3 angstrom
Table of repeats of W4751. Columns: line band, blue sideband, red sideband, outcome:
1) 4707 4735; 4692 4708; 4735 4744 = 0.9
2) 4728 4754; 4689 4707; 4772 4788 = -5.0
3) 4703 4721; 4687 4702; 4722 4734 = -0.7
